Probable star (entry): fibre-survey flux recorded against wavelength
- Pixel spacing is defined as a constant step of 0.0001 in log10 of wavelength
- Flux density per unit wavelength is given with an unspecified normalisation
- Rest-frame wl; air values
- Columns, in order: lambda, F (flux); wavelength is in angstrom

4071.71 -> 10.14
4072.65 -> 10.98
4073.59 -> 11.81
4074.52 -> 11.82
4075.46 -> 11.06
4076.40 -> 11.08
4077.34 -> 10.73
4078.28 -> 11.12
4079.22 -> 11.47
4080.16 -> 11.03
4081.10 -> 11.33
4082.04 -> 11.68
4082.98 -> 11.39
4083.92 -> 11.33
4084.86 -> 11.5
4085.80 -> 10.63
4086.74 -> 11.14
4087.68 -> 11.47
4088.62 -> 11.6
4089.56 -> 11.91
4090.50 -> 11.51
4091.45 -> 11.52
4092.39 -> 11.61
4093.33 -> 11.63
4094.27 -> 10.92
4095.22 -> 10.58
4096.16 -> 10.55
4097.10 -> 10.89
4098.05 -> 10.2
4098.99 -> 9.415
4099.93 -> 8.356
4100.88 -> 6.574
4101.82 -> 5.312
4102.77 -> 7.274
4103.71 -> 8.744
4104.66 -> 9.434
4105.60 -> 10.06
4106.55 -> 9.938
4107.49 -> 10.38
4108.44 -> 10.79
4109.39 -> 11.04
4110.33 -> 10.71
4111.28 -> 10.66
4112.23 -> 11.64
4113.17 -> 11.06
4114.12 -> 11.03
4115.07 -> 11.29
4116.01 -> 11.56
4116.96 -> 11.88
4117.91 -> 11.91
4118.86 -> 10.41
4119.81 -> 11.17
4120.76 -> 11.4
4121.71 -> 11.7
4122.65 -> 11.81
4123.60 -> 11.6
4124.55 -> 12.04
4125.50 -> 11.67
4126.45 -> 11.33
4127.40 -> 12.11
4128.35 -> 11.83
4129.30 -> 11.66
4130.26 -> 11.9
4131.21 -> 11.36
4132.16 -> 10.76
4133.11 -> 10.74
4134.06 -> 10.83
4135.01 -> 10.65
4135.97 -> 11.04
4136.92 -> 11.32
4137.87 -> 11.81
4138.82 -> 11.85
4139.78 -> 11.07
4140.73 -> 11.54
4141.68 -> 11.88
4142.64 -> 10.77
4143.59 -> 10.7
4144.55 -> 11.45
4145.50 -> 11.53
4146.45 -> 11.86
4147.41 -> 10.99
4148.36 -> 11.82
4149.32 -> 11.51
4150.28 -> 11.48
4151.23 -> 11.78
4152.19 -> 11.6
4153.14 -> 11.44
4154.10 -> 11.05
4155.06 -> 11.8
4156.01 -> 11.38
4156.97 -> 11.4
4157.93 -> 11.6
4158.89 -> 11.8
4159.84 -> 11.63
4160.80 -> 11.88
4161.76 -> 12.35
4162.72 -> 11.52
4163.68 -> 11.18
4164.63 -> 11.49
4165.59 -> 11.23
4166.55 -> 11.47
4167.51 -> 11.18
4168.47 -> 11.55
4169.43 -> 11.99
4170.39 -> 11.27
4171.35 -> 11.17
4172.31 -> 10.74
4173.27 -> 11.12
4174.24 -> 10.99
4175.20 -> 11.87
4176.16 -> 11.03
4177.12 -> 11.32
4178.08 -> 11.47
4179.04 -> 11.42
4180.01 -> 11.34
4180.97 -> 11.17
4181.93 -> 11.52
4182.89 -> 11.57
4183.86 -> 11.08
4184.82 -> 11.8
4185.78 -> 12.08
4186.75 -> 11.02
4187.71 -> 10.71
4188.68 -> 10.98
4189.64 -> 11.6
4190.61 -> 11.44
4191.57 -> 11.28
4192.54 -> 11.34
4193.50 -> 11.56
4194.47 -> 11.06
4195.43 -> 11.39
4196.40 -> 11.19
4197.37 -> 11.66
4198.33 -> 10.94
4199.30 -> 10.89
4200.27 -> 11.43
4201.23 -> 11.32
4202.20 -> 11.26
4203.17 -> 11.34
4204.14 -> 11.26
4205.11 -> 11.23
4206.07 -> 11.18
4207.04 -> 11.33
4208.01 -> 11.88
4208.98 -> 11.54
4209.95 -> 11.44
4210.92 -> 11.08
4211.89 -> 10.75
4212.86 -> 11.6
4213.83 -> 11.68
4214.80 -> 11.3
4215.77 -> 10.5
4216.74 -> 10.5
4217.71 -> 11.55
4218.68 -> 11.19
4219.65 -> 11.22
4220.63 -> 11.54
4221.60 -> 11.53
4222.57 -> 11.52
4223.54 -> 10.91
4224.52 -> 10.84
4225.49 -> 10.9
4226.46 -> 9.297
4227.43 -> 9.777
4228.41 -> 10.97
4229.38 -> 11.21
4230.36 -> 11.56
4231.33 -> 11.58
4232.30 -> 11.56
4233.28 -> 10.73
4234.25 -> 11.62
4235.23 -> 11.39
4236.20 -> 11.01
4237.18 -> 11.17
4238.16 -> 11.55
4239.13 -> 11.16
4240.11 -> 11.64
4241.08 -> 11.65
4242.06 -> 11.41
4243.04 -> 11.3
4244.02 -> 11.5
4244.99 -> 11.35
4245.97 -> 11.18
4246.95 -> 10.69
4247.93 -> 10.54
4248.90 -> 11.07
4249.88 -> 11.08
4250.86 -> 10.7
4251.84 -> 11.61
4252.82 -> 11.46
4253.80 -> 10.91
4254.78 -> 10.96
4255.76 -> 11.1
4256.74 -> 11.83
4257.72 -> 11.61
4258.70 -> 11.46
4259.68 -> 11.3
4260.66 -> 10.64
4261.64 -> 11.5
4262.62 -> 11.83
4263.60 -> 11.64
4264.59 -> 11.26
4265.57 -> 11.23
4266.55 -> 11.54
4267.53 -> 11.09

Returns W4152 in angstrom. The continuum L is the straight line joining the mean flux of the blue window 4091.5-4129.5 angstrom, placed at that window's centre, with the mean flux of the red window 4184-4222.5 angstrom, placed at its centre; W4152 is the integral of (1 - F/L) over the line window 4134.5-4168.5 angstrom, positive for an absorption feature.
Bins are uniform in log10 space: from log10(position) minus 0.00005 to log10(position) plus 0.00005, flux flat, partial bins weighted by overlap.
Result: -1.70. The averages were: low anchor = 10.6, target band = 11.5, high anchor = 11.3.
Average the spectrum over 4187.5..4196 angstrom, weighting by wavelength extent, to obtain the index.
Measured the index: 11.3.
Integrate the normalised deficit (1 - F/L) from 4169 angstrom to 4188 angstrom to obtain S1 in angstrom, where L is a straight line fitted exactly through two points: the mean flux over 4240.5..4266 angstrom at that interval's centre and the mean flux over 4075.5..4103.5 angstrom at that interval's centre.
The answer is -0.71 angstrom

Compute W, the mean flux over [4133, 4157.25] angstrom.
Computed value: 11.4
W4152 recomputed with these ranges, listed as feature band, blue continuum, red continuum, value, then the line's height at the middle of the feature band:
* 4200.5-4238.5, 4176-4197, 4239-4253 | 0.3 angstrom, 11.3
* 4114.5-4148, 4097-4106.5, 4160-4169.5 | -4.9 angstrom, 9.98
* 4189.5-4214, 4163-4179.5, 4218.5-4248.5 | -0.2 angstrom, 11.2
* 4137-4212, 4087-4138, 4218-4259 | -2.9 angstrom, 11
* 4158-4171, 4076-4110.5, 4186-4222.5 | -0.7 angstrom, 11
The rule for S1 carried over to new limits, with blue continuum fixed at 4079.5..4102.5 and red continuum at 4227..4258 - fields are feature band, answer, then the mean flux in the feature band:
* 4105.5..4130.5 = -1.44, 11.3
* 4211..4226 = -0.07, 11.2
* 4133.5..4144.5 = -0.47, 11.2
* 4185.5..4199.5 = -0.35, 11.3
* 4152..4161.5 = -0.64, 11.6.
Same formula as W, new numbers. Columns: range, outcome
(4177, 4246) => 11.3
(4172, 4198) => 11.3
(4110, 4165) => 11.4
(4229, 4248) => 11.3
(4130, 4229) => 11.3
